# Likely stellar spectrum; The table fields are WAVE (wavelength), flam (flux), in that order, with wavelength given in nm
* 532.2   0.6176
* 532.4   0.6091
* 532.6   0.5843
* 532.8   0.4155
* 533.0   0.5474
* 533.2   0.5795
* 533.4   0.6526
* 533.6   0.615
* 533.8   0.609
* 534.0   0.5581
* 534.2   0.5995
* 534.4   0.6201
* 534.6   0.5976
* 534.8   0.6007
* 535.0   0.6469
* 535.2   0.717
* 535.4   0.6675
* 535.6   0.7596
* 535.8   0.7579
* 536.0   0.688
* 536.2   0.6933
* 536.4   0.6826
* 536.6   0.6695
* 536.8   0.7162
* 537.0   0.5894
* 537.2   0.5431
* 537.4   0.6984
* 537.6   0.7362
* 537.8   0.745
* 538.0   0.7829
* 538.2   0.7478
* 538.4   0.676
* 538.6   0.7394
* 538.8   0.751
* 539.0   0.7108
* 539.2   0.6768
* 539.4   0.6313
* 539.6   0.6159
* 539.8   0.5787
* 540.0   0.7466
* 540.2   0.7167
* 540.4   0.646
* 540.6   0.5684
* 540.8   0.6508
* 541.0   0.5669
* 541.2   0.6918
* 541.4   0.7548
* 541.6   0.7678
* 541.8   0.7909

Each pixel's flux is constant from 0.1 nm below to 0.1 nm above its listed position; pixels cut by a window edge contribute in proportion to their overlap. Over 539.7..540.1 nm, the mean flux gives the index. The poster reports 0.663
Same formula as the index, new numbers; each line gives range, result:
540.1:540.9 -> 0.645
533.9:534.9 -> 0.595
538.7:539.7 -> 0.677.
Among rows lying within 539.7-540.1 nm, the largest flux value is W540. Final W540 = 0.7466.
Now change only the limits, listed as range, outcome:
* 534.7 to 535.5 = 0.717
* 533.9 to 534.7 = 0.6201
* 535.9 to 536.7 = 0.6933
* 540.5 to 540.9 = 0.6508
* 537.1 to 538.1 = 0.7829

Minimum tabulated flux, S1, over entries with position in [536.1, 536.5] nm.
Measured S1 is 0.6826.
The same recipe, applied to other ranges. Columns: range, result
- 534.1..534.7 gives 0.5976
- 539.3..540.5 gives 0.5787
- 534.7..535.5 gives 0.6007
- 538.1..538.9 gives 0.676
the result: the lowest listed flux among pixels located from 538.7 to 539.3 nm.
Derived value 0.6768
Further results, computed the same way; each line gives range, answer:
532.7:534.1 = 0.4155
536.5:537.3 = 0.5431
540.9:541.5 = 0.5669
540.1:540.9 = 0.5684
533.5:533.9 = 0.609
